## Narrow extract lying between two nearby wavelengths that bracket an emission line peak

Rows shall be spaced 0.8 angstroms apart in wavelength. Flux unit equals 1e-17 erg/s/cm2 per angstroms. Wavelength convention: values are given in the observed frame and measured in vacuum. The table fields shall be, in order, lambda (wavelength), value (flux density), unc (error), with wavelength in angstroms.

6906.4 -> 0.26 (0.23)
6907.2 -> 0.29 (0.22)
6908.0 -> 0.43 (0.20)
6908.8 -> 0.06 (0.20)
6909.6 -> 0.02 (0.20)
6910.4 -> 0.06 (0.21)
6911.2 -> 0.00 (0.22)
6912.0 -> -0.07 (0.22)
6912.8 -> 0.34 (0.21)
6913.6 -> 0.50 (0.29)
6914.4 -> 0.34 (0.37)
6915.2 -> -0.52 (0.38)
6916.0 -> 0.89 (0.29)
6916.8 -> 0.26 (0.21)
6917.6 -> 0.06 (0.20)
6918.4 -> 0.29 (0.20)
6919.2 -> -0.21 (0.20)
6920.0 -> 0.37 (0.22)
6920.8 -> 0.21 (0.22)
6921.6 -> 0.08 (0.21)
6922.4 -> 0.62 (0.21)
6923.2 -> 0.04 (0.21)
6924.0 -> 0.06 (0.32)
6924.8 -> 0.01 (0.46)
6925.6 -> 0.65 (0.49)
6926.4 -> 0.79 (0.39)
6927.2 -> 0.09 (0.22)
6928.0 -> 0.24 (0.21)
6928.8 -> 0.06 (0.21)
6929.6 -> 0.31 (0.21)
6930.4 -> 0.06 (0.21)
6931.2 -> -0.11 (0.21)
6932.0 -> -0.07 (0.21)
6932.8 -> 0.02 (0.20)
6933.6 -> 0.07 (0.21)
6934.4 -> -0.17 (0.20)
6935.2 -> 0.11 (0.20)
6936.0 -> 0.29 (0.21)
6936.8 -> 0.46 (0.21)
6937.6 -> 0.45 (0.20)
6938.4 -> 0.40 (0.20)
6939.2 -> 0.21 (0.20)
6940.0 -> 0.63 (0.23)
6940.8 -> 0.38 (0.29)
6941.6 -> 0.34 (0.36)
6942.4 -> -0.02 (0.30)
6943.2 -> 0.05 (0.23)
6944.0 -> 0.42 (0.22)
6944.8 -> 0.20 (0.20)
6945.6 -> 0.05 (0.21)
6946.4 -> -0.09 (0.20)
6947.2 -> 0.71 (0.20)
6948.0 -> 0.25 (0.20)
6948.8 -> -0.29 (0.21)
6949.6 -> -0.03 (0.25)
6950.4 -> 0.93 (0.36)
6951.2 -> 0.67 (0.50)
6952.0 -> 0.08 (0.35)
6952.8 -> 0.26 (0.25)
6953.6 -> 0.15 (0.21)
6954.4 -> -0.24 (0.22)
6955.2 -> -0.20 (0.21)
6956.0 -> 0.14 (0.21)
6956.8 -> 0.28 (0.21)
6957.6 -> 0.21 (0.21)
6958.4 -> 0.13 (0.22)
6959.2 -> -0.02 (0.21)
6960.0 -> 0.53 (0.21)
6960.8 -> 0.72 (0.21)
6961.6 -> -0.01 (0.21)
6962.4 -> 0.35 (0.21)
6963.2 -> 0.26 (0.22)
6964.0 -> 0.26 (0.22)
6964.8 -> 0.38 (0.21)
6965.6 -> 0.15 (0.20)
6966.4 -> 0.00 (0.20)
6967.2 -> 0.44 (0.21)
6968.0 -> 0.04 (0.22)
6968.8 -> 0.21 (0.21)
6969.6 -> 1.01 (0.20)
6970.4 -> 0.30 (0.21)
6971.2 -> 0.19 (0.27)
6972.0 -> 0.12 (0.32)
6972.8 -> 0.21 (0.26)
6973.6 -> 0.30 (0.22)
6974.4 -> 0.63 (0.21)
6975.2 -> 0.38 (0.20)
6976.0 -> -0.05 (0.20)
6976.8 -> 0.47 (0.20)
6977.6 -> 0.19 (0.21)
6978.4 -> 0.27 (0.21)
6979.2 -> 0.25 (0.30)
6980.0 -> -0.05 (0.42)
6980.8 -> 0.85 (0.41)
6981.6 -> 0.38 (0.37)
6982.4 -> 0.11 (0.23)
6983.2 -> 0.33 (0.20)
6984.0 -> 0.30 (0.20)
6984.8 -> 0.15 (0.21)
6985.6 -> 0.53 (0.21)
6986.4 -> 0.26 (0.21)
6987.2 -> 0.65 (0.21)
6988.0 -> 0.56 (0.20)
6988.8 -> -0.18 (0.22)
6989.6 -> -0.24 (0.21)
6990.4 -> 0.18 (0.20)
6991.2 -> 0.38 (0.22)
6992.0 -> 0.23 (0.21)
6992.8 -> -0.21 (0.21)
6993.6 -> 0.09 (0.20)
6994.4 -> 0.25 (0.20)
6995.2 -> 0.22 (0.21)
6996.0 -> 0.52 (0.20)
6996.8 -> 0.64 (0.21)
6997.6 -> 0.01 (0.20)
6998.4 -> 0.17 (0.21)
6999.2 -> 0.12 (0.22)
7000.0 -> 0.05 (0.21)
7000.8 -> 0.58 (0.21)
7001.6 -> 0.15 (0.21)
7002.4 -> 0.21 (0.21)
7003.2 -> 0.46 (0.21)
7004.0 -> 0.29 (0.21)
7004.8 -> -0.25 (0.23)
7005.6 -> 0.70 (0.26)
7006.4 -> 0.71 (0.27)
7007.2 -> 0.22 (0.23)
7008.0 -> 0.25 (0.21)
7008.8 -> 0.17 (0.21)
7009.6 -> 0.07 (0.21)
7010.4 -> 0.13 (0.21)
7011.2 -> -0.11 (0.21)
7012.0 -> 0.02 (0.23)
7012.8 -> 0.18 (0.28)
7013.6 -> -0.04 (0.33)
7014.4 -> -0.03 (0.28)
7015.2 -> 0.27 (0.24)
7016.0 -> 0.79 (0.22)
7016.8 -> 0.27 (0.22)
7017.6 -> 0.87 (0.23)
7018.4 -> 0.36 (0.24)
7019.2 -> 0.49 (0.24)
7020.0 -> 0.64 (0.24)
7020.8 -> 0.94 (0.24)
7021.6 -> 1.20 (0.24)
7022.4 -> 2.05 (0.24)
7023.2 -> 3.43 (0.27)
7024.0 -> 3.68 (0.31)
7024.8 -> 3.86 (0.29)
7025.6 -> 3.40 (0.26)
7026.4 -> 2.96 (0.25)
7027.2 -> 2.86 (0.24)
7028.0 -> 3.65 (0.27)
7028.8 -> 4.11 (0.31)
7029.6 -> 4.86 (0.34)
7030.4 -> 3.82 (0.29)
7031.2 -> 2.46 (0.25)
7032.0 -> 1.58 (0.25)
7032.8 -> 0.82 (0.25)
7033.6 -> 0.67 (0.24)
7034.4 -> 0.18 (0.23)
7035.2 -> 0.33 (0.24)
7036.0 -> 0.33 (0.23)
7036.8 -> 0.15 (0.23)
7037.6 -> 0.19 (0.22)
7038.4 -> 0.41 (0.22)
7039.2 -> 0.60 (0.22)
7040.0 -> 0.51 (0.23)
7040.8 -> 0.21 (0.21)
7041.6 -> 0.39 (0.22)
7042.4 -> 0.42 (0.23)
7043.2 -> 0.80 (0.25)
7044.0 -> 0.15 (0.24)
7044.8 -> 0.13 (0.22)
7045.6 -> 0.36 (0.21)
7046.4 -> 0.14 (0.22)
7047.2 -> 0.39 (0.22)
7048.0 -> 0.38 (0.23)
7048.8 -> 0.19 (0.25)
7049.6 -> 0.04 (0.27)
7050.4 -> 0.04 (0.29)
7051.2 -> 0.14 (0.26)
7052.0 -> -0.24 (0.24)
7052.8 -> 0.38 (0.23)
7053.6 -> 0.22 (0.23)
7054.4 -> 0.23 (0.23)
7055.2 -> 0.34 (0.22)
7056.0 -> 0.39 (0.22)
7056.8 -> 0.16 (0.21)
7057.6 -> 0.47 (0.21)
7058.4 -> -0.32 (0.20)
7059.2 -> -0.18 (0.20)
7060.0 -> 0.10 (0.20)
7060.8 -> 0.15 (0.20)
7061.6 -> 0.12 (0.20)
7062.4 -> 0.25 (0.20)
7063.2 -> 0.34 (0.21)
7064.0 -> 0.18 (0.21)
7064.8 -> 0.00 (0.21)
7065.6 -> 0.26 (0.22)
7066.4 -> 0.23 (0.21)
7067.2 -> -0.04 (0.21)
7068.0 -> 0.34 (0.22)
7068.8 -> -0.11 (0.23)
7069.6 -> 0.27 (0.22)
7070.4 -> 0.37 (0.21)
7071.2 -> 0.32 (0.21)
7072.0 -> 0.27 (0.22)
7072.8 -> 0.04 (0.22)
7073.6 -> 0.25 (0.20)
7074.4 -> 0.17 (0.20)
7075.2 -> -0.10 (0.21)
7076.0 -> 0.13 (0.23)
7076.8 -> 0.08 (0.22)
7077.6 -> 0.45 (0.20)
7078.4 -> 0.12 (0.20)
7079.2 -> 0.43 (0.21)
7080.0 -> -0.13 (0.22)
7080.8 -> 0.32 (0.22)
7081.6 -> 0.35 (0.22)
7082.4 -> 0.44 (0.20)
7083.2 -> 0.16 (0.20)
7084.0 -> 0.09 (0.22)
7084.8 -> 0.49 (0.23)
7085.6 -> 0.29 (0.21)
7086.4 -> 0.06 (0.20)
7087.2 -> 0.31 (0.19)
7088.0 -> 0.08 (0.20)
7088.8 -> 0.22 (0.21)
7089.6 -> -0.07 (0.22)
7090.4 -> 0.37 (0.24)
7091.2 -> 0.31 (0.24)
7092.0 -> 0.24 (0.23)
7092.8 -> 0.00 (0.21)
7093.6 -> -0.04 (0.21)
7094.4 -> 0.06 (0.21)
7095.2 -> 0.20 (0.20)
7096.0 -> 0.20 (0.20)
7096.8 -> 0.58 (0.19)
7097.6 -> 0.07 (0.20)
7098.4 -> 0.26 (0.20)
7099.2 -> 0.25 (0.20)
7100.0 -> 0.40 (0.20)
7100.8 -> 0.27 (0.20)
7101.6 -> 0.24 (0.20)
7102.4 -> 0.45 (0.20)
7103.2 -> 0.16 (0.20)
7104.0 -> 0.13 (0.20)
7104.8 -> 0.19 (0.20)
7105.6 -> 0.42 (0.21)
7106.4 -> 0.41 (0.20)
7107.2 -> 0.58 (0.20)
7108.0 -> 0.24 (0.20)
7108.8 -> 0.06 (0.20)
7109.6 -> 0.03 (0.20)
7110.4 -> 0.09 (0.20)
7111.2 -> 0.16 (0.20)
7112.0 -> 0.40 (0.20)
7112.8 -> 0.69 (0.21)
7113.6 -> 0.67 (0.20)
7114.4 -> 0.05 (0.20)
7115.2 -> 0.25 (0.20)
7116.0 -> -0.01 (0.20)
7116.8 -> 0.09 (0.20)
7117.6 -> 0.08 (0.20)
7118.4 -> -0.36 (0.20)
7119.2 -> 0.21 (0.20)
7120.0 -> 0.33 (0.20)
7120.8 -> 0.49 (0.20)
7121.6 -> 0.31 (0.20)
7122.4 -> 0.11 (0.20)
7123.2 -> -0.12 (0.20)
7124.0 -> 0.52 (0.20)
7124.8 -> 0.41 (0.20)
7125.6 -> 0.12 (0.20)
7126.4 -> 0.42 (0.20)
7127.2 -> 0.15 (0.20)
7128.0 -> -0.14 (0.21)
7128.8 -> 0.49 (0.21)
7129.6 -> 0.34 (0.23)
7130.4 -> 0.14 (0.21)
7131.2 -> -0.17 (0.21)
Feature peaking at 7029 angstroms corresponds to [O II] 3727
